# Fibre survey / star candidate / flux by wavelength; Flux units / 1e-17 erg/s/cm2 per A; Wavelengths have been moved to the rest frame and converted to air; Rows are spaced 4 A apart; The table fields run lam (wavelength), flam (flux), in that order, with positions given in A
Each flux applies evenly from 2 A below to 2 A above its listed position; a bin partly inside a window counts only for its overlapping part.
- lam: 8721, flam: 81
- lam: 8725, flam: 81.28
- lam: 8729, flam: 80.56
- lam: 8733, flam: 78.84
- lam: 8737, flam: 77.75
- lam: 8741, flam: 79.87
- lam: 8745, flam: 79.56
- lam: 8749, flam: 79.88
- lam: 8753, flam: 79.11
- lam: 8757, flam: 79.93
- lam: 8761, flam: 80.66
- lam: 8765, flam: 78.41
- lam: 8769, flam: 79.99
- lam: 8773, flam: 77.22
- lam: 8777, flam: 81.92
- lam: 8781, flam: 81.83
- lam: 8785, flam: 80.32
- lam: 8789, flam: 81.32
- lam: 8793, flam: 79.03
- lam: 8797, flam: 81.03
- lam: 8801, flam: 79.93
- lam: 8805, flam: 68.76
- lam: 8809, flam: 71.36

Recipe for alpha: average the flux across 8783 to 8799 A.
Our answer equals 80.4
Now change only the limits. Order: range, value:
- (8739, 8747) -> 79.7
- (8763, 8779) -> 79.4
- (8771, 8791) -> 80.5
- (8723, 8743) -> 79.7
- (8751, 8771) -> 79.6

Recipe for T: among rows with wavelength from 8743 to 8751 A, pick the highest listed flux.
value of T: 79.88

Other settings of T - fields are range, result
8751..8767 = 80.66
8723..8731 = 81.28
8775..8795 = 81.92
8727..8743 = 80.56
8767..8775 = 79.99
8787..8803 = 81.32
